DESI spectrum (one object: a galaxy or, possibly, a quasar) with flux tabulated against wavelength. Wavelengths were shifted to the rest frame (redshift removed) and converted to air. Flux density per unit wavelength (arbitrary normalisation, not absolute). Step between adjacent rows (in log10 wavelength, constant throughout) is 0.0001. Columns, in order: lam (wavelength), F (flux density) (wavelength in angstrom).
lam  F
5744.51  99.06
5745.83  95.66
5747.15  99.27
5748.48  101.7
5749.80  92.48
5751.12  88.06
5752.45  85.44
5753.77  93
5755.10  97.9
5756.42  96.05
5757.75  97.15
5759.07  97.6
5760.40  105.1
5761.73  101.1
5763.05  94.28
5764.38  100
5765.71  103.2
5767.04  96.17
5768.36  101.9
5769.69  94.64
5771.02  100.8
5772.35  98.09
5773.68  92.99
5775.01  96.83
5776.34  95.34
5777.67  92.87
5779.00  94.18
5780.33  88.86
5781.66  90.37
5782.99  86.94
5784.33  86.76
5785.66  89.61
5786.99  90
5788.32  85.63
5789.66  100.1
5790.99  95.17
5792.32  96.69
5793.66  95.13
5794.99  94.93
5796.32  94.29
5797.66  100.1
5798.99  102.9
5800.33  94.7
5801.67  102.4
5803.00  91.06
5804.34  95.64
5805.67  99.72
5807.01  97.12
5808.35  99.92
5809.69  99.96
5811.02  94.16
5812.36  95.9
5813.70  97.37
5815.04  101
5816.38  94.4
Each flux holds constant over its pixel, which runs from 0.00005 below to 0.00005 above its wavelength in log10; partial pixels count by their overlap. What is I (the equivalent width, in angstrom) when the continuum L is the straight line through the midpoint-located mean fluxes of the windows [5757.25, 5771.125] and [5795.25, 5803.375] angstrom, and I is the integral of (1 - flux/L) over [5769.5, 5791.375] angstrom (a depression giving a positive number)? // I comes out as 1.3 angstrom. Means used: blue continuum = 99.3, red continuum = 97.7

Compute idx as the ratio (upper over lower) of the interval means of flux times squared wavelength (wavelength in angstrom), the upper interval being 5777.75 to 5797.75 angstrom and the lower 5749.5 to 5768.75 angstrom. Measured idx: 0.97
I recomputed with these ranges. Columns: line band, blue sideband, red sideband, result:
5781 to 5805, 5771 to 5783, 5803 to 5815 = 0.4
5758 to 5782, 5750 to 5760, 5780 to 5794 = -1.1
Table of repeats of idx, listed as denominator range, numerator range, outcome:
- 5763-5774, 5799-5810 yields 1.01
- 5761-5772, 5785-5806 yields 0.97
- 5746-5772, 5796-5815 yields 1.02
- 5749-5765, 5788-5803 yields 1.02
